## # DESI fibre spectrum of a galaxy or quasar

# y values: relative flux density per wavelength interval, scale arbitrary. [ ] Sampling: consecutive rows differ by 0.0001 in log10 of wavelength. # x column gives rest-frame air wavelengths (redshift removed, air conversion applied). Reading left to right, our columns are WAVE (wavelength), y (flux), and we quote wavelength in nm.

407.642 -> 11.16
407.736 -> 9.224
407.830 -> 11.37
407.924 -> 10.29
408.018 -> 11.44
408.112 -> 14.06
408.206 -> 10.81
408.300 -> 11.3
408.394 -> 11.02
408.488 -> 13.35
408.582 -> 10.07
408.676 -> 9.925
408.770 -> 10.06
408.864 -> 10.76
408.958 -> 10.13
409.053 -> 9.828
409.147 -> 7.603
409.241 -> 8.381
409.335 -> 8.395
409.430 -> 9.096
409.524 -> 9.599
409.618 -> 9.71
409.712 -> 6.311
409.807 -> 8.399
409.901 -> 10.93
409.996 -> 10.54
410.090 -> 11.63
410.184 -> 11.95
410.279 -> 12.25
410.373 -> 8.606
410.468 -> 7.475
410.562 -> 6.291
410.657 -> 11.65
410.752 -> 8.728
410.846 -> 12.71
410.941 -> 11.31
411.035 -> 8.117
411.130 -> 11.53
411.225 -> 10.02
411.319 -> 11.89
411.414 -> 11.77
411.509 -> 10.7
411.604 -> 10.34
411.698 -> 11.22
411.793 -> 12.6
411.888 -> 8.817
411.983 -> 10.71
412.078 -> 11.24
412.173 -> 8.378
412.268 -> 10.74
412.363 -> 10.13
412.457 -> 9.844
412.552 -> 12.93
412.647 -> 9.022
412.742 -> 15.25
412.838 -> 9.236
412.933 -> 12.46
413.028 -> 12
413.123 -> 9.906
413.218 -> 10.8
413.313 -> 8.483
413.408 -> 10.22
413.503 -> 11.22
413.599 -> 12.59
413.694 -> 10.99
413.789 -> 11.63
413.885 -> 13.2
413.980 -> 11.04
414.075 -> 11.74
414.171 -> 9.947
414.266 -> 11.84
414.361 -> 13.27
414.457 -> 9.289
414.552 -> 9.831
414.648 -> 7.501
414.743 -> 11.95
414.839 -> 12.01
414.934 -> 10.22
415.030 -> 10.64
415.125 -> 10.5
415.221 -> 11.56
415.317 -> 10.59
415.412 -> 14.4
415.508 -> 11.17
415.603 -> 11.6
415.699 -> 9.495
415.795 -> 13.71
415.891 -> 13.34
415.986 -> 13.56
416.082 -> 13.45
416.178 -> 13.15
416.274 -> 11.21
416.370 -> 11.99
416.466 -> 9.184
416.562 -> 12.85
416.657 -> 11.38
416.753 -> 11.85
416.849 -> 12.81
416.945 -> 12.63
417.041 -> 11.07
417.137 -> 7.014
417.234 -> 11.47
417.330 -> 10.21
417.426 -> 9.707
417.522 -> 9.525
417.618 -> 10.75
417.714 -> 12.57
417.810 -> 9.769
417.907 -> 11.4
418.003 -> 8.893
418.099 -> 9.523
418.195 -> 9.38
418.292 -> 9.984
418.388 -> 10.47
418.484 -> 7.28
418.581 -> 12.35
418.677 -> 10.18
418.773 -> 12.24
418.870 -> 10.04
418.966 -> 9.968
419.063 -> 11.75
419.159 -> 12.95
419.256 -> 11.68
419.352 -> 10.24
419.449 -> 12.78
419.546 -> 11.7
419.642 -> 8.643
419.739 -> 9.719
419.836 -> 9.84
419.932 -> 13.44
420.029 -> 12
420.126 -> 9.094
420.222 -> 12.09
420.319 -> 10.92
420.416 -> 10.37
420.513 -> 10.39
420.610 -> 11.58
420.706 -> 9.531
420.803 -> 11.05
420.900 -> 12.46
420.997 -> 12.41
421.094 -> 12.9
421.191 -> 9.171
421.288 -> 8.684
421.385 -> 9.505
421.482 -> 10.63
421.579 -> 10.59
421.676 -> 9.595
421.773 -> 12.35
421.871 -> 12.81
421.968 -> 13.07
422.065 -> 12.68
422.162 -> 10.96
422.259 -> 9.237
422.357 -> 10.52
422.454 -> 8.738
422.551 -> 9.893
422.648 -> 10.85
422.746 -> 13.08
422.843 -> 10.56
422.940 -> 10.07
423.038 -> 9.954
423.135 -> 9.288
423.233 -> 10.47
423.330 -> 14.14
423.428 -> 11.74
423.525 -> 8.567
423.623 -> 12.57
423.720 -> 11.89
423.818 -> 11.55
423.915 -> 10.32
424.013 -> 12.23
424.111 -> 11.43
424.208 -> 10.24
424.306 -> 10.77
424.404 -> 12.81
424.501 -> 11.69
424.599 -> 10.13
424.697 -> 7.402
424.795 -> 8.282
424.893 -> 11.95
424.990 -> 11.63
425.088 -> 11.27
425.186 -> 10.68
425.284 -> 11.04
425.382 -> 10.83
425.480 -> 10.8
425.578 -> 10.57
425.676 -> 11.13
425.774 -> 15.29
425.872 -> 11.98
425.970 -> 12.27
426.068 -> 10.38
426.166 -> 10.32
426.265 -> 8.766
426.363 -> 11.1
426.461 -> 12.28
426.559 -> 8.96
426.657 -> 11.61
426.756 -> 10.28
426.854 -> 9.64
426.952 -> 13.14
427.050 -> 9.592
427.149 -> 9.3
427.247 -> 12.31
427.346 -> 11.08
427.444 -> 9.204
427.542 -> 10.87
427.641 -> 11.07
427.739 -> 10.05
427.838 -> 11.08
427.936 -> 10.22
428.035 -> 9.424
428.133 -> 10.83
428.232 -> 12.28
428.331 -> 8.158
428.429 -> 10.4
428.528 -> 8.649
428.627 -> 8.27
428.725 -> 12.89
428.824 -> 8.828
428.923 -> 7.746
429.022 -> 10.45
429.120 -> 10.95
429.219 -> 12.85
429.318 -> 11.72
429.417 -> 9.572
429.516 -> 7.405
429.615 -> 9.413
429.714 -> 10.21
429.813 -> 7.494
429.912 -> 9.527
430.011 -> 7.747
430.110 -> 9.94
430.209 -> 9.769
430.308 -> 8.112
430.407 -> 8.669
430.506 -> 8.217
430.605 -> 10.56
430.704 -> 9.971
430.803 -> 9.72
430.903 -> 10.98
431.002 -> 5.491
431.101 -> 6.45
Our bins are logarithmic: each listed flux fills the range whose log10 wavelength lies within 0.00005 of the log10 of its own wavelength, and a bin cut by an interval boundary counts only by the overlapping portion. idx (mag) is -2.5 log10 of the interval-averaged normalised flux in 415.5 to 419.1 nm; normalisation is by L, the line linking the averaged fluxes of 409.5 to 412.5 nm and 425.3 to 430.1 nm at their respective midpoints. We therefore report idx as -0.076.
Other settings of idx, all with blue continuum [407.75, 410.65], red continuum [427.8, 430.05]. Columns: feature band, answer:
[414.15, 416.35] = -0.154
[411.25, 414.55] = -0.103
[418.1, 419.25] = -0.068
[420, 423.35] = -0.100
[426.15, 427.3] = -0.080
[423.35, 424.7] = -0.129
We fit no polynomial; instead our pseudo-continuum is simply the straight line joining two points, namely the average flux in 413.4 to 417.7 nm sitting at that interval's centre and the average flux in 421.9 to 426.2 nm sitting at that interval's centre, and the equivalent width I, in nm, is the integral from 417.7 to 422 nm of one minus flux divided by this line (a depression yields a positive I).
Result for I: 0.14 nm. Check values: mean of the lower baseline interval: 11.3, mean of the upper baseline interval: 11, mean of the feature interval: 10.8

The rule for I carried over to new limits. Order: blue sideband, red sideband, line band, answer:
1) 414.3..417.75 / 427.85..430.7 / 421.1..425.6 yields -0.18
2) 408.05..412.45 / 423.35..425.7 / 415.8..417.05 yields -0.21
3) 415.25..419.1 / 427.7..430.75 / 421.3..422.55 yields -0.03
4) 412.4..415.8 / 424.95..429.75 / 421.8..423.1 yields -0.02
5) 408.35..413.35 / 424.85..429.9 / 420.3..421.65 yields -0.03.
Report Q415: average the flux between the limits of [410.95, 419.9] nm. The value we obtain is 11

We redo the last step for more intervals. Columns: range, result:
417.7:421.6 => 10.7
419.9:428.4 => 10.9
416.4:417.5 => 10.9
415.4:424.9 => 11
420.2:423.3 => 10.8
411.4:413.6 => 10.8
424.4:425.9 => 11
